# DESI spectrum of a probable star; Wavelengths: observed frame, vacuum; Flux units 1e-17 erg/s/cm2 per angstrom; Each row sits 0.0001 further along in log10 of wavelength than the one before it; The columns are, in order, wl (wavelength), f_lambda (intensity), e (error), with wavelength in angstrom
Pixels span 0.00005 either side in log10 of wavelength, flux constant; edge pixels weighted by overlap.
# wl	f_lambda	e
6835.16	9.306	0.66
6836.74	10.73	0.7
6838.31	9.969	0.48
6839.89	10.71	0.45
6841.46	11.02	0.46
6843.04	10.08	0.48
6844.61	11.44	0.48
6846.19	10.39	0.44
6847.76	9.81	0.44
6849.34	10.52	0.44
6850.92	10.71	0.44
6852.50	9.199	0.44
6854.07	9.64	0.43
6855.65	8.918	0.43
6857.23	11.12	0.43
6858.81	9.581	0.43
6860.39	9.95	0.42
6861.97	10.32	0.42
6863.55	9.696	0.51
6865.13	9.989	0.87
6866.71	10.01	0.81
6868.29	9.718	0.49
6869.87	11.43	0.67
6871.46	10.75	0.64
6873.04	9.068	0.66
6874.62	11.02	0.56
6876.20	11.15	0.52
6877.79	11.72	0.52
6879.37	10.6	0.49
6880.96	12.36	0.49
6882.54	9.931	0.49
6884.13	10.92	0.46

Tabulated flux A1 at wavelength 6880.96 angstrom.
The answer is 12.36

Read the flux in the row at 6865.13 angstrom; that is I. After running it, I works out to 9.989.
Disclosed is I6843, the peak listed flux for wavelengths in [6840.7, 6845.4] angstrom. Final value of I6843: 11.44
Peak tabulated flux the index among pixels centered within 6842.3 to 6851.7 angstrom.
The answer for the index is 11.44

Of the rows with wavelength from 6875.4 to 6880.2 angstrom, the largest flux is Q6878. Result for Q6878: 11.72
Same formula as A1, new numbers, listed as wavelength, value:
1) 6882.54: 9.931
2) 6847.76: 9.81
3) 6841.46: 11.02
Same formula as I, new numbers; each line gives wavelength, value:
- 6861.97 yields 10.32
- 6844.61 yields 11.44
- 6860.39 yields 9.95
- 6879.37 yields 10.6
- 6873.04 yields 9.068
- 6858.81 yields 9.581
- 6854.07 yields 9.64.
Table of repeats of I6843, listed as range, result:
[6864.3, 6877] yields 11.43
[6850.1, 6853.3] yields 10.71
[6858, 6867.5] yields 10.32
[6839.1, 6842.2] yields 11.02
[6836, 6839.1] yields 10.73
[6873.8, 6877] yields 11.15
